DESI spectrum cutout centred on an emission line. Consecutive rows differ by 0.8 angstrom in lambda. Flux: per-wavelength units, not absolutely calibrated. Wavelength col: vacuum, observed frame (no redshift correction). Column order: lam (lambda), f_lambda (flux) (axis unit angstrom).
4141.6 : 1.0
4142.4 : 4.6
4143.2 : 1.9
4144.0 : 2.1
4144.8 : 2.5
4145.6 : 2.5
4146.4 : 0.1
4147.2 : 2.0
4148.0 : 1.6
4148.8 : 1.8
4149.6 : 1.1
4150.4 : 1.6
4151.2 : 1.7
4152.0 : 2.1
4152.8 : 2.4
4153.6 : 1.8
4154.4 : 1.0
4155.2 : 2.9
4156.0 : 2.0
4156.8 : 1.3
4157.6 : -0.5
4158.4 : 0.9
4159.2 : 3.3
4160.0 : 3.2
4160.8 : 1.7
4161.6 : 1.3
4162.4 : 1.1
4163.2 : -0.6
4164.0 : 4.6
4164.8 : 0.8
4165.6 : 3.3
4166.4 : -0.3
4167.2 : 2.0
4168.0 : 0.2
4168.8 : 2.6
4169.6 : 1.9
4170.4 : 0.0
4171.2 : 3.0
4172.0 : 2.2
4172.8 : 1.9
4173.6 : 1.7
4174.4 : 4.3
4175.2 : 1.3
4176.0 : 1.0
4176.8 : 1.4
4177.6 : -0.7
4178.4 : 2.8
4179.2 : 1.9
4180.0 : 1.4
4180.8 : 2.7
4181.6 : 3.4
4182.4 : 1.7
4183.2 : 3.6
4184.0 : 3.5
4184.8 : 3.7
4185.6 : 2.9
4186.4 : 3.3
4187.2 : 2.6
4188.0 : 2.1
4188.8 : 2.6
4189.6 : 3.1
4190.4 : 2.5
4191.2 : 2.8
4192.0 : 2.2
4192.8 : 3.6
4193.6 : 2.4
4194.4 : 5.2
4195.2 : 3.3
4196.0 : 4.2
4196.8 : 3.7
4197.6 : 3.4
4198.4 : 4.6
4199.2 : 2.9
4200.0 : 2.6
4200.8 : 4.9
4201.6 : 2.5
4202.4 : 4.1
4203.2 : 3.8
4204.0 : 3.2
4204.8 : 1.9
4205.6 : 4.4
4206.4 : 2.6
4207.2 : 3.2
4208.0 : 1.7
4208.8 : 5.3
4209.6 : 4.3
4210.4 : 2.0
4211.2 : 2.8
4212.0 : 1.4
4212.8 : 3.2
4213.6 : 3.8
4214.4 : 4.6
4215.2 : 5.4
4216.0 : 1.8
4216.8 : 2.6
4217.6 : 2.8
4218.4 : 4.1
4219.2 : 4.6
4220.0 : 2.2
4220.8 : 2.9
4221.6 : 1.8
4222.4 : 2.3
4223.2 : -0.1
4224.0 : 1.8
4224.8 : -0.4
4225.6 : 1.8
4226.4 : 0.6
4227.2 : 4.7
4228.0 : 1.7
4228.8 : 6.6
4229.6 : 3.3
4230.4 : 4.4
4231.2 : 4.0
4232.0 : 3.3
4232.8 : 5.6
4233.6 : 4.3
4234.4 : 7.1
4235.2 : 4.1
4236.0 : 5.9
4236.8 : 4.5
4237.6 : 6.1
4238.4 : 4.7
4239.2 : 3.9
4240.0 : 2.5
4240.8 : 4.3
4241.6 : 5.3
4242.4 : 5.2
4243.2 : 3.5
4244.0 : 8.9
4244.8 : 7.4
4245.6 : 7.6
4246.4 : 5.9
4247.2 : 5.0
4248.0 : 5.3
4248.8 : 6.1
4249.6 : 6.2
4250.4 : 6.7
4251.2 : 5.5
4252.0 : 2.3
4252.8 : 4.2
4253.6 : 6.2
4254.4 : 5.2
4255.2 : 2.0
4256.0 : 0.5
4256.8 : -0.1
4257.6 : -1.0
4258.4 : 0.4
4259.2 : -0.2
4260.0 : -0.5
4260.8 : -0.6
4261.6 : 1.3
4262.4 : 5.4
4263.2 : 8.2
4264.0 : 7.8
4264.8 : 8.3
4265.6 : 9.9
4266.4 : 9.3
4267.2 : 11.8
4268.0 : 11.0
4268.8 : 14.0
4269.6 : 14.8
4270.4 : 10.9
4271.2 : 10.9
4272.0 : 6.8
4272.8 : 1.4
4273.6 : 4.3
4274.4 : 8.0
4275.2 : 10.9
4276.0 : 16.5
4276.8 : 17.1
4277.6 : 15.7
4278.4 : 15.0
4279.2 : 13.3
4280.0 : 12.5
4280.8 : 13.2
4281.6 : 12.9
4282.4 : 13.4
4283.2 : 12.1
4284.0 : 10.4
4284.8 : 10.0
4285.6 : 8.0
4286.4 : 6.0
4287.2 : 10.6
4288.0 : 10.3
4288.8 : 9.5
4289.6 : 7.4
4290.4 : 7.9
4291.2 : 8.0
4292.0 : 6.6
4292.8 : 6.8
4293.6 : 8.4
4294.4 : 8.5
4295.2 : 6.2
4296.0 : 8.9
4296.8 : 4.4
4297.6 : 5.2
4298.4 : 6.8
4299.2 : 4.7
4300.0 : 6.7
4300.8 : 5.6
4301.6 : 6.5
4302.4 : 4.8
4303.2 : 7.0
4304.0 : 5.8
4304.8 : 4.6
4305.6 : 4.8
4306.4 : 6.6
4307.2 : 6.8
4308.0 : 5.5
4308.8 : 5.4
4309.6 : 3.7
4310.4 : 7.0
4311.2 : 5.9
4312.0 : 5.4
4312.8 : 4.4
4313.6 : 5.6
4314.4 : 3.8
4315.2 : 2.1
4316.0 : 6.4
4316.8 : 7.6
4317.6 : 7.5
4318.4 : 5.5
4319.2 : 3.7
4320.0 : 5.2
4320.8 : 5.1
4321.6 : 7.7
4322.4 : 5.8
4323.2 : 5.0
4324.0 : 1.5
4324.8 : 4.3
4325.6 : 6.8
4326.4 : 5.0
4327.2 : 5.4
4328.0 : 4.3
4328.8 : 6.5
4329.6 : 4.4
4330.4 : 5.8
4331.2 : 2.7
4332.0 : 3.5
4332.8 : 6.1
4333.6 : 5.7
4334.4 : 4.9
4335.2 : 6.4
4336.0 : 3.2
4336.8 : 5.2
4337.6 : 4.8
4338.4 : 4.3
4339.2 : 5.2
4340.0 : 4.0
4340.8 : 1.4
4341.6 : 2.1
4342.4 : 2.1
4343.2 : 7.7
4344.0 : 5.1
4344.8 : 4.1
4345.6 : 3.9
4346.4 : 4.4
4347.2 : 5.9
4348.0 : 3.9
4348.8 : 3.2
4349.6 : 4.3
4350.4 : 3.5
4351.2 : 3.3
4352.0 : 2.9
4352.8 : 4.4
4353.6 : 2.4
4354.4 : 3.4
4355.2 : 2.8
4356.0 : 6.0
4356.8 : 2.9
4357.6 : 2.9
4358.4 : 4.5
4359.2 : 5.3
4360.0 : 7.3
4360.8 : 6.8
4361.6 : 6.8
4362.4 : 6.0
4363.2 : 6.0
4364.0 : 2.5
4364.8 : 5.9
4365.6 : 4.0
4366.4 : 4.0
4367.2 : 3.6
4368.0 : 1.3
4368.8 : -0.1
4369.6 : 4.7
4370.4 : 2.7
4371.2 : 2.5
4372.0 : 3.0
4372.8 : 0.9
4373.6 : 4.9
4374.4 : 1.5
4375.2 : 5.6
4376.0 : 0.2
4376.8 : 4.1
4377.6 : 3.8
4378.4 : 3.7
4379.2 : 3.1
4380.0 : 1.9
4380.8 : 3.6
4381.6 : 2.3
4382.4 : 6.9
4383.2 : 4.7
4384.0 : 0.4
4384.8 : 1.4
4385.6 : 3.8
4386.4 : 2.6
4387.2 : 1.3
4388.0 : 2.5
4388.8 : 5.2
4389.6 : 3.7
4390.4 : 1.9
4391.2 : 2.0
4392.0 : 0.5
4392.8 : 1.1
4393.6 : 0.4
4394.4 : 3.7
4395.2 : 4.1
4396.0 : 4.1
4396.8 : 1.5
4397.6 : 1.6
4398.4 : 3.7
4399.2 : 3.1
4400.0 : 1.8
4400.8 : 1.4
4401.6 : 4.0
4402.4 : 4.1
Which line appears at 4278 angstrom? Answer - Lyman alpha 1216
